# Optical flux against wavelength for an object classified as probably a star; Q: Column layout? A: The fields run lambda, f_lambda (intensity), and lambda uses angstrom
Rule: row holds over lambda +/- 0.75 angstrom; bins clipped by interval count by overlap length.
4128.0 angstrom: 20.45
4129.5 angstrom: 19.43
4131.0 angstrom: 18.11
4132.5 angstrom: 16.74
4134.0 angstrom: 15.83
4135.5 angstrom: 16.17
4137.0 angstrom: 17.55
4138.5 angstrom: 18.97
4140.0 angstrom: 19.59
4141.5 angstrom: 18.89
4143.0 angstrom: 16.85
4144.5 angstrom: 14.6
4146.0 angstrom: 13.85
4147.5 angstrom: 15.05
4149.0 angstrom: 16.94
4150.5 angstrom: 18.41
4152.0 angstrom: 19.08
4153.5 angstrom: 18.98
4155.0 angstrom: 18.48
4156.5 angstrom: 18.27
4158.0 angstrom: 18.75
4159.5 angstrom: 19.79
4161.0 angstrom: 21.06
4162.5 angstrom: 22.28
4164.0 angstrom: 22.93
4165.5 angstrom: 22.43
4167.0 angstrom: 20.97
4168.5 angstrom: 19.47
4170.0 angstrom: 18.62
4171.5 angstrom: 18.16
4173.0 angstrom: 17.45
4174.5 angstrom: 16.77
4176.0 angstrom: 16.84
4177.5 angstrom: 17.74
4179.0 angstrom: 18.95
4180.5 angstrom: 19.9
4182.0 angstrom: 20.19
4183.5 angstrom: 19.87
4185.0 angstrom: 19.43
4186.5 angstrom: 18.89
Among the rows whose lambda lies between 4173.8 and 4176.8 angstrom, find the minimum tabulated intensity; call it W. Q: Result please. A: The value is 16.77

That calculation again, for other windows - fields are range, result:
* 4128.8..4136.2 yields 15.83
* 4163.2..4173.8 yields 17.45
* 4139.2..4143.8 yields 16.85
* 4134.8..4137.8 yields 16.17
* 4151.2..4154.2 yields 18.98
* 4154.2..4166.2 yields 18.27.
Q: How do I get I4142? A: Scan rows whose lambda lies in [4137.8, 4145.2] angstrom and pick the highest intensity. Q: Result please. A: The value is 19.59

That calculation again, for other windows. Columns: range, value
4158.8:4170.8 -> 22.93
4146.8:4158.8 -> 19.08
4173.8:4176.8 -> 16.84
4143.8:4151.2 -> 18.41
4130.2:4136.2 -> 18.11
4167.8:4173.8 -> 19.47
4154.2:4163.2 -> 22.28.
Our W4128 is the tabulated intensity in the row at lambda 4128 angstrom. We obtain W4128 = 20.45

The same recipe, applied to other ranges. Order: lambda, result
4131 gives 18.11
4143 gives 16.85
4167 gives 20.97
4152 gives 19.08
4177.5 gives 17.74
